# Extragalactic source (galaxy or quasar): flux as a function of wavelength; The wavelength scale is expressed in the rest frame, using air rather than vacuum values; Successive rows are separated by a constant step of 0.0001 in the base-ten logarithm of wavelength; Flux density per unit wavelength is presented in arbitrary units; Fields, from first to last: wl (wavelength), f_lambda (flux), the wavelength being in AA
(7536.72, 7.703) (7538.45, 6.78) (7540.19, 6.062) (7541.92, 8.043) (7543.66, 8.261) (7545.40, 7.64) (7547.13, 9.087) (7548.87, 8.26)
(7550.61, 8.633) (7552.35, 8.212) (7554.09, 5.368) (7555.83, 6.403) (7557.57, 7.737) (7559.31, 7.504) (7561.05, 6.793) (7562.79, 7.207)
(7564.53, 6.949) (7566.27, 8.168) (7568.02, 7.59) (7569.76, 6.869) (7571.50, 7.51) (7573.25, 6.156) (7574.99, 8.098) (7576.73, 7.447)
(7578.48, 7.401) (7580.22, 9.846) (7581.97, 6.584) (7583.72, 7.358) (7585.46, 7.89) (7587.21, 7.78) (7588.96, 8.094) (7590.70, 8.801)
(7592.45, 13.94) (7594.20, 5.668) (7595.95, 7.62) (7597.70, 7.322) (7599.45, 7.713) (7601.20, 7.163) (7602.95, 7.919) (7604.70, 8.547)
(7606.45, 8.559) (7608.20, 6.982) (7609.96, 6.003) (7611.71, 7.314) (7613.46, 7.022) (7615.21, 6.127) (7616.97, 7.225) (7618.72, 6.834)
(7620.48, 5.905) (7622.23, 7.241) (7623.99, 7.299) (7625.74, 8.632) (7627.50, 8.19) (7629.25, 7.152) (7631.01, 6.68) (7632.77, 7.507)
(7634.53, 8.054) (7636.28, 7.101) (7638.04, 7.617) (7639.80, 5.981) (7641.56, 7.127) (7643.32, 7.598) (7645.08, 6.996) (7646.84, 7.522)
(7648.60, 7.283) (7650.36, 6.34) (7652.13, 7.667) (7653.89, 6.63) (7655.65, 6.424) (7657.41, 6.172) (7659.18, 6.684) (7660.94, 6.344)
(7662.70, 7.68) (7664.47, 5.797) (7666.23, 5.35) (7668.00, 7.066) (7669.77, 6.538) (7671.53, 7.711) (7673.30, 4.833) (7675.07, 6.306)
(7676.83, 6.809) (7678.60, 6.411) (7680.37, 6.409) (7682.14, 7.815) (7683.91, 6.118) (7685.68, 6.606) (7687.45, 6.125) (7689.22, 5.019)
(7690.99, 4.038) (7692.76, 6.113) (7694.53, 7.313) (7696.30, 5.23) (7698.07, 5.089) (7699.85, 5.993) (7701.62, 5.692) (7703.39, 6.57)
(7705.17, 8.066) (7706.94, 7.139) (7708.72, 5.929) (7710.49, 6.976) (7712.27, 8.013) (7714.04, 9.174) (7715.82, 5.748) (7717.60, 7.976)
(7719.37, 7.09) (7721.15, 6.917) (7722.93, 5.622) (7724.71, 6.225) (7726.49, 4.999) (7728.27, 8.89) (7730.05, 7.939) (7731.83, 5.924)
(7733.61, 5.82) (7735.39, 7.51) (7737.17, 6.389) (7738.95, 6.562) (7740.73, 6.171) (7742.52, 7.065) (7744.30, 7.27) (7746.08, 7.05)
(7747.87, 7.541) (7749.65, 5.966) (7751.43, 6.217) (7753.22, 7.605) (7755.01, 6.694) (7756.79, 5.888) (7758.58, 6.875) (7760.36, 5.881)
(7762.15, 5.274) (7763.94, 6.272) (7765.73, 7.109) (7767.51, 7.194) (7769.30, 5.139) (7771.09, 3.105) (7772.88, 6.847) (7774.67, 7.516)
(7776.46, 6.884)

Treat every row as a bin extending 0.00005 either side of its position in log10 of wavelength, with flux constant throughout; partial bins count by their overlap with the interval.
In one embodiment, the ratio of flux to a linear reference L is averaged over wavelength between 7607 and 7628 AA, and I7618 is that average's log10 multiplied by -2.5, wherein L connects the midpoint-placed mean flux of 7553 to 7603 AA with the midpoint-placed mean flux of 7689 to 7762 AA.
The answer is 0.04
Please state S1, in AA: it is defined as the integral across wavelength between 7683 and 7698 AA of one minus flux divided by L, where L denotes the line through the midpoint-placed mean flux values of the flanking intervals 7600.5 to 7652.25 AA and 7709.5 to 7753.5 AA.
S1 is 2.7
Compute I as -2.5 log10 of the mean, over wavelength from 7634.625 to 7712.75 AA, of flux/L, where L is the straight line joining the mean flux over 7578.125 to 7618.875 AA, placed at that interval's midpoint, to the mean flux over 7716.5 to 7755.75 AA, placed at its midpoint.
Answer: 0.11 mag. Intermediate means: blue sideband 7.76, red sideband 6.79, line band 6.56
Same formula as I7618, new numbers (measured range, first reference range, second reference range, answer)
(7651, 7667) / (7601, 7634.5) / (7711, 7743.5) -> 0.098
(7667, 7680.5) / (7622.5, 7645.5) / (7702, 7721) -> 0.125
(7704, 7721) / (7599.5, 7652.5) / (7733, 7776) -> -0.091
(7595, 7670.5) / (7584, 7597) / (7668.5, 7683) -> 0.067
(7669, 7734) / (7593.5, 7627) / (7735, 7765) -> 0.046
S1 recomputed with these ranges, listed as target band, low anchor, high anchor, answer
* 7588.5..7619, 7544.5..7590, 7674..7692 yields -2.5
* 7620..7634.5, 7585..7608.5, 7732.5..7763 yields 0.8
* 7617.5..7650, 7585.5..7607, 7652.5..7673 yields 0.2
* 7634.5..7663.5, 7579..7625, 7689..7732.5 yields 0.8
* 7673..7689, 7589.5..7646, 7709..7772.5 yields 1.5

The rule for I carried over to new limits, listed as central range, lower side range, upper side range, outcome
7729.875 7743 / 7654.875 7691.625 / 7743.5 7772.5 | -0.05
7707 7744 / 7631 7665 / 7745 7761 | -0.02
